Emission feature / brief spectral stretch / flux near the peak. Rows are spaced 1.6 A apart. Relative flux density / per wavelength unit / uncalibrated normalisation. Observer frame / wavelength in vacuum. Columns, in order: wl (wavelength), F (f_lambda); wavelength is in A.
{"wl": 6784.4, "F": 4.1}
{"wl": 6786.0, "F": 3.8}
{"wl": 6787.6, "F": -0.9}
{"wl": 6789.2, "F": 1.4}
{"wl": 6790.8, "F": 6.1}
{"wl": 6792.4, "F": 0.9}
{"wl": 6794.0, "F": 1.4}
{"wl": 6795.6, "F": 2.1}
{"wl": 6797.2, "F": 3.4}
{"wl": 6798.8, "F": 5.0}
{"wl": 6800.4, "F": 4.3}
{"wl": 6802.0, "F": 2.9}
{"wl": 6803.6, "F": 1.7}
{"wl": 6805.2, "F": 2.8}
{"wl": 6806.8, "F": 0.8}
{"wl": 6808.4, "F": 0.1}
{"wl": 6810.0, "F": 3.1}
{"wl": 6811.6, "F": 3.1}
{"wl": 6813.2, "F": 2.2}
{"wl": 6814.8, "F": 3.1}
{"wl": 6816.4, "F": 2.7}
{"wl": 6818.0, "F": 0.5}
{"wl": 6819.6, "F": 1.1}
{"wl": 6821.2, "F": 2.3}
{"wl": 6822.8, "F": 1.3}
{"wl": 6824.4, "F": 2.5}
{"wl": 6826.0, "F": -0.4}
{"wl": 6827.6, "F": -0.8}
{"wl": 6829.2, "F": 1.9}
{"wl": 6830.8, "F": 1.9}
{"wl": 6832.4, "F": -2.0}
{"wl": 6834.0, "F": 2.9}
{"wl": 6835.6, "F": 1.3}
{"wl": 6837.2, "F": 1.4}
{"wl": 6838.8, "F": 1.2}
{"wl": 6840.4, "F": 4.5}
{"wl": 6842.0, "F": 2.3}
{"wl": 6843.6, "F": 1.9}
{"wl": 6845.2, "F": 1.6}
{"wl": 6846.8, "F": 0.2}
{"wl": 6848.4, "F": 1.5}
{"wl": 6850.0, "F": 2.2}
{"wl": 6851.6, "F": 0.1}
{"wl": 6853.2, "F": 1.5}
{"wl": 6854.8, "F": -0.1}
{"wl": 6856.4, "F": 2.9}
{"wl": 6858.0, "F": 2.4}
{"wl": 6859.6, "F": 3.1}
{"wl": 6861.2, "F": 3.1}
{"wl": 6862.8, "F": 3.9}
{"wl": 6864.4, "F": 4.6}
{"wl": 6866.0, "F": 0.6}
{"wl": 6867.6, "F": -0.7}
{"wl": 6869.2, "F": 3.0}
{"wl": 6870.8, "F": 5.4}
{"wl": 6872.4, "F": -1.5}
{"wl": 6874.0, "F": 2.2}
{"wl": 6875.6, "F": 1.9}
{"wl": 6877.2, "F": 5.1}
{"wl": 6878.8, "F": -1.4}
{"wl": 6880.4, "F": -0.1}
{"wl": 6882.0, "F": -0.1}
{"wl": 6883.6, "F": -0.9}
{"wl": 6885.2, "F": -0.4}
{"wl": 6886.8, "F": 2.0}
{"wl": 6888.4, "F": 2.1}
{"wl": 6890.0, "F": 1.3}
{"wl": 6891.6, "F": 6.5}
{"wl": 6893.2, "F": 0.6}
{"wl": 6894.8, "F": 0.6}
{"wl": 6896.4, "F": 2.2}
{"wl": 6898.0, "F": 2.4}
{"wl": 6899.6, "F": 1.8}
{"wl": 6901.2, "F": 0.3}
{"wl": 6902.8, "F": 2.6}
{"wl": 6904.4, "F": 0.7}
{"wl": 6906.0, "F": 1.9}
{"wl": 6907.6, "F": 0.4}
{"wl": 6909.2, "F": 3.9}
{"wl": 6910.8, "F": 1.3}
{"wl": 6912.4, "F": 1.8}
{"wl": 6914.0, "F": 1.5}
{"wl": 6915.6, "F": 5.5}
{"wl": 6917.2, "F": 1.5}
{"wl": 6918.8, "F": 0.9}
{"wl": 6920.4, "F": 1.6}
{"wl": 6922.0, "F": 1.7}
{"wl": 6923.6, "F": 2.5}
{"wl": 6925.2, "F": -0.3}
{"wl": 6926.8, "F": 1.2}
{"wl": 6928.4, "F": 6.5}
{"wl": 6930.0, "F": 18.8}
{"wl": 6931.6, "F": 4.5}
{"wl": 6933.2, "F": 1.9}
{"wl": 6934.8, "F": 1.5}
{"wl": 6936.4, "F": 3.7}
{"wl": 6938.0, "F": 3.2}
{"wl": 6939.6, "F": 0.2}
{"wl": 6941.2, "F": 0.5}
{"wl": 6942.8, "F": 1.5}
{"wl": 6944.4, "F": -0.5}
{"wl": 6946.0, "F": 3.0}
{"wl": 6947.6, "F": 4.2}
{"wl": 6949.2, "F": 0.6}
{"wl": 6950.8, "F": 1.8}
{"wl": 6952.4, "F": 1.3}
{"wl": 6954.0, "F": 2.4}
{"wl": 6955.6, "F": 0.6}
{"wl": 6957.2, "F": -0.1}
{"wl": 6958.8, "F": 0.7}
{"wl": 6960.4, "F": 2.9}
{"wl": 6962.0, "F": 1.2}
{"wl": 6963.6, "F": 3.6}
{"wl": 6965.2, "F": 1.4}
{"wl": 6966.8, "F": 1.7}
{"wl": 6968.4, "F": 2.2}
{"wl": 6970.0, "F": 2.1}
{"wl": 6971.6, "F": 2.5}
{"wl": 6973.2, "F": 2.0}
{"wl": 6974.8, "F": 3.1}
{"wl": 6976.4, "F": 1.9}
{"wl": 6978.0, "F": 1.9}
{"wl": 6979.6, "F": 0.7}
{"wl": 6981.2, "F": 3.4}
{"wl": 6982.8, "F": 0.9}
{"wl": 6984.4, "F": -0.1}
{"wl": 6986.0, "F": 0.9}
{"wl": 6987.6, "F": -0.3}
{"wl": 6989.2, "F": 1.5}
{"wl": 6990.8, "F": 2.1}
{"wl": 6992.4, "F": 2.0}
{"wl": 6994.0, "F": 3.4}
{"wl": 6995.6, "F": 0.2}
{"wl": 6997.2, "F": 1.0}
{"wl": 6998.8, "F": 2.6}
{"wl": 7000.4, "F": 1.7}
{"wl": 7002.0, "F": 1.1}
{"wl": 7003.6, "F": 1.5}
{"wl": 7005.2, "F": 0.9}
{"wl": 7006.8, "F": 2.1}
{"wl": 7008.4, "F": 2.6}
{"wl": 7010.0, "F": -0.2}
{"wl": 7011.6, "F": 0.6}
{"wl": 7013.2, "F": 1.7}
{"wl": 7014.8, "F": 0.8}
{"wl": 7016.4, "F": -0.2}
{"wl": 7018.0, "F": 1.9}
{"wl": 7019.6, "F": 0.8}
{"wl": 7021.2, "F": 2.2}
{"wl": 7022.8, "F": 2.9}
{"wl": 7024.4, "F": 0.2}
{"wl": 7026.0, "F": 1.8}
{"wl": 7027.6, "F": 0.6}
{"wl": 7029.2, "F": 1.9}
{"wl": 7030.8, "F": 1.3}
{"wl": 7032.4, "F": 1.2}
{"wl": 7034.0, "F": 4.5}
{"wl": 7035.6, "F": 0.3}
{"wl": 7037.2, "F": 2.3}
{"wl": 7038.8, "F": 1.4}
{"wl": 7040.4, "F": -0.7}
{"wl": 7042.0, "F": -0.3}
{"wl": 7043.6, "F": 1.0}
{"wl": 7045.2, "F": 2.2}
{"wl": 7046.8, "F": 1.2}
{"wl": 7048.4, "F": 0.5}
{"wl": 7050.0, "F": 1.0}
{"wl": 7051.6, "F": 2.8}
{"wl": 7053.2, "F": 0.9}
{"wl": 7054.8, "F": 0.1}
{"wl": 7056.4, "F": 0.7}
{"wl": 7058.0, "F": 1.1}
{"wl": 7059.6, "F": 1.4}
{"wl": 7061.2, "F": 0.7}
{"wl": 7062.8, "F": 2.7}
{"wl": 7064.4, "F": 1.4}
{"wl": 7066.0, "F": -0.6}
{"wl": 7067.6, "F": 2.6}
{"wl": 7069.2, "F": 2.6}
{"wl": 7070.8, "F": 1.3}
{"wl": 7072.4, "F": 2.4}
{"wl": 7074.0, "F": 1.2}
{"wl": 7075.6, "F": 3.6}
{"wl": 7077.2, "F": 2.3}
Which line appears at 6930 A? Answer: Halpha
